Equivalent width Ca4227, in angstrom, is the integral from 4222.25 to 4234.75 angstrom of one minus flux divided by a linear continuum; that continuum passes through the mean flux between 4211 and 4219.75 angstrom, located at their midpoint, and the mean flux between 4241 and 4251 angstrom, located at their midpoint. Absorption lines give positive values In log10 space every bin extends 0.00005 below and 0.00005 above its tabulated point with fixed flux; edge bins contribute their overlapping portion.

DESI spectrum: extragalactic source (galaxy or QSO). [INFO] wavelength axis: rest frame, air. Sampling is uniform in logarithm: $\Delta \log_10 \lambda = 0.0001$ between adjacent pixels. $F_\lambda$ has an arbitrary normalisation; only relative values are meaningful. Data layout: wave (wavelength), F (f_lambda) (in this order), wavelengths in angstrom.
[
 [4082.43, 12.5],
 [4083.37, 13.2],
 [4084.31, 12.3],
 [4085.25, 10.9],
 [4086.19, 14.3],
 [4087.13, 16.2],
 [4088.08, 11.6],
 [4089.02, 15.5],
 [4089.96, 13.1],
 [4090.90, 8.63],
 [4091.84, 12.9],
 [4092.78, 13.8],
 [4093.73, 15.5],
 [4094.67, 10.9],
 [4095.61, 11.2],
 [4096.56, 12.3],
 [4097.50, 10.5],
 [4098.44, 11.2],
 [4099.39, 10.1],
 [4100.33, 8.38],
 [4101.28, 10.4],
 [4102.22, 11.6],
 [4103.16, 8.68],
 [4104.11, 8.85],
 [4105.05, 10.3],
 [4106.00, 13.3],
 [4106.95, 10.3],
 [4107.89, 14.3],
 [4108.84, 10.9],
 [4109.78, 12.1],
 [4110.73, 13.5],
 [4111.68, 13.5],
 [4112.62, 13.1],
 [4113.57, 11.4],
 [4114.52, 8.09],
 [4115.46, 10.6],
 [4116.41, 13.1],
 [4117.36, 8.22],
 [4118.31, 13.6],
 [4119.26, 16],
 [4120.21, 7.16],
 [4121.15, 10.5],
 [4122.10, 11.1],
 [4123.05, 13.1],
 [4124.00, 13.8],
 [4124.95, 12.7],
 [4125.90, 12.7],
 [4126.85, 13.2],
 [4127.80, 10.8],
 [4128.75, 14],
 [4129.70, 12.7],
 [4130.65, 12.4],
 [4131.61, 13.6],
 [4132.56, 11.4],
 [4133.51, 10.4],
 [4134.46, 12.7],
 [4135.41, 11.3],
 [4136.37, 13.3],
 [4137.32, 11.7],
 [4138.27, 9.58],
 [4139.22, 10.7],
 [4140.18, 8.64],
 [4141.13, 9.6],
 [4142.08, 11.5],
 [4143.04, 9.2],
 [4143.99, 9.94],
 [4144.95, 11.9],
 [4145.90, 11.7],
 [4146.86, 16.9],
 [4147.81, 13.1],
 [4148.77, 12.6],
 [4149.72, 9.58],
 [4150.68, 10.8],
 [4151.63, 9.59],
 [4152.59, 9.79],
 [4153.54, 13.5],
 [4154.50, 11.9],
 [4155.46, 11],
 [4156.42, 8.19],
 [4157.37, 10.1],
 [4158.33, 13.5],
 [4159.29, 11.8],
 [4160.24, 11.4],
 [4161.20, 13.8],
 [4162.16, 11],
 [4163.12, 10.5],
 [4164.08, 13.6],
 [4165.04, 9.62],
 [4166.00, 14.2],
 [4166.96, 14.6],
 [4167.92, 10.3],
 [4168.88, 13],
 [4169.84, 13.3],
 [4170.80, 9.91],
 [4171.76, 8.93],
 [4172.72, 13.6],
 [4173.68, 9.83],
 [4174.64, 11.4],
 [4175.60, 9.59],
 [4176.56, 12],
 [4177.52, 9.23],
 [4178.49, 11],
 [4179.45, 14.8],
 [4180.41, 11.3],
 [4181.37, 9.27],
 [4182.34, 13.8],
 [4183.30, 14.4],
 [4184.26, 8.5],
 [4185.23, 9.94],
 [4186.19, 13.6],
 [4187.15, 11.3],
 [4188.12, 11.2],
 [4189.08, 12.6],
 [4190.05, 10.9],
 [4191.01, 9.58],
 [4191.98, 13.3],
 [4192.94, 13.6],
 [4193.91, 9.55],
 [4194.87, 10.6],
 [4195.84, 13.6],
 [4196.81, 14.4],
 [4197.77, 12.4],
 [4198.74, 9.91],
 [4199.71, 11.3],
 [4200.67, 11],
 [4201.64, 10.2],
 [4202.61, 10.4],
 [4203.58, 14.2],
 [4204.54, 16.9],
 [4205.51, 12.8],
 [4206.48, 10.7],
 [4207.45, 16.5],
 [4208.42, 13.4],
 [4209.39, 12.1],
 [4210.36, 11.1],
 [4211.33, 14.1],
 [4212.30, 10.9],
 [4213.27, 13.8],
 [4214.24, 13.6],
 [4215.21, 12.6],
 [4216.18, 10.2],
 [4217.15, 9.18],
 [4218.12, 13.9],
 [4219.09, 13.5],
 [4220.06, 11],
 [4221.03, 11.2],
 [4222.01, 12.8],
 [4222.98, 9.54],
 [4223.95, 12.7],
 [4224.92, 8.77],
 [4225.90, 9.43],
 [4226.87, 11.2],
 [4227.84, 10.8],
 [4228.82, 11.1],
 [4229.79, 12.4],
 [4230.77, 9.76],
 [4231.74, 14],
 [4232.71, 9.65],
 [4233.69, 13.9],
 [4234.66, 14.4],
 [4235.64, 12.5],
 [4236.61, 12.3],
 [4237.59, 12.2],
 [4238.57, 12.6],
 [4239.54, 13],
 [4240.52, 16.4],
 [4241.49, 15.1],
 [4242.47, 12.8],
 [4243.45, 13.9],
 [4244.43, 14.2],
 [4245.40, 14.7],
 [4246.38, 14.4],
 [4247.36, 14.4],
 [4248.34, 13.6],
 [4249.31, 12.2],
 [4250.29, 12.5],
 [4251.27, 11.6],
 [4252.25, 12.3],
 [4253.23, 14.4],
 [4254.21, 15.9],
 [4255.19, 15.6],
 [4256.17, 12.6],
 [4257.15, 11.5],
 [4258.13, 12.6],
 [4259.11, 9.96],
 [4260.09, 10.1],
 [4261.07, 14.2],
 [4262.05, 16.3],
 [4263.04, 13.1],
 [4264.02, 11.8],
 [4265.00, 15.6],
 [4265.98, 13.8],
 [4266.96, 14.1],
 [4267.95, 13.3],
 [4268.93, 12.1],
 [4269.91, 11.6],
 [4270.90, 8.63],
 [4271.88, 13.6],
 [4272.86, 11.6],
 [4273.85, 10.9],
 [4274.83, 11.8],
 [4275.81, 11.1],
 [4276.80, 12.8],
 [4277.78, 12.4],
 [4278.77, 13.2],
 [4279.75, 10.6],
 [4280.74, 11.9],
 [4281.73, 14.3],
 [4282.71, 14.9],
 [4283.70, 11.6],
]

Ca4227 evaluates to 1.6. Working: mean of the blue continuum 12.4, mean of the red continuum 13.7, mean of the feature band 11.3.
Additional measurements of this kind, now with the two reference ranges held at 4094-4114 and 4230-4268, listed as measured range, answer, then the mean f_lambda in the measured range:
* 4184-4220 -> 1.5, 12.1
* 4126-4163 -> 1.0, 11.5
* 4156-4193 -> 2.0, 11.6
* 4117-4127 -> -0.4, 12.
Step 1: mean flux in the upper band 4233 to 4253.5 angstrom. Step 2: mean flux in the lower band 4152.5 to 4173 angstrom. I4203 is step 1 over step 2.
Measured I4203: 1.15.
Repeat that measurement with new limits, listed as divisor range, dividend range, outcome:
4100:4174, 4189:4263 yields 1.08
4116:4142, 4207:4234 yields 1.01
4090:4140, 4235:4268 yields 1.15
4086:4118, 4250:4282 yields 1.08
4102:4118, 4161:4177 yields 1.03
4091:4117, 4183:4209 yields 1.06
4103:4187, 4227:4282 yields 1.10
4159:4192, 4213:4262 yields 1.08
